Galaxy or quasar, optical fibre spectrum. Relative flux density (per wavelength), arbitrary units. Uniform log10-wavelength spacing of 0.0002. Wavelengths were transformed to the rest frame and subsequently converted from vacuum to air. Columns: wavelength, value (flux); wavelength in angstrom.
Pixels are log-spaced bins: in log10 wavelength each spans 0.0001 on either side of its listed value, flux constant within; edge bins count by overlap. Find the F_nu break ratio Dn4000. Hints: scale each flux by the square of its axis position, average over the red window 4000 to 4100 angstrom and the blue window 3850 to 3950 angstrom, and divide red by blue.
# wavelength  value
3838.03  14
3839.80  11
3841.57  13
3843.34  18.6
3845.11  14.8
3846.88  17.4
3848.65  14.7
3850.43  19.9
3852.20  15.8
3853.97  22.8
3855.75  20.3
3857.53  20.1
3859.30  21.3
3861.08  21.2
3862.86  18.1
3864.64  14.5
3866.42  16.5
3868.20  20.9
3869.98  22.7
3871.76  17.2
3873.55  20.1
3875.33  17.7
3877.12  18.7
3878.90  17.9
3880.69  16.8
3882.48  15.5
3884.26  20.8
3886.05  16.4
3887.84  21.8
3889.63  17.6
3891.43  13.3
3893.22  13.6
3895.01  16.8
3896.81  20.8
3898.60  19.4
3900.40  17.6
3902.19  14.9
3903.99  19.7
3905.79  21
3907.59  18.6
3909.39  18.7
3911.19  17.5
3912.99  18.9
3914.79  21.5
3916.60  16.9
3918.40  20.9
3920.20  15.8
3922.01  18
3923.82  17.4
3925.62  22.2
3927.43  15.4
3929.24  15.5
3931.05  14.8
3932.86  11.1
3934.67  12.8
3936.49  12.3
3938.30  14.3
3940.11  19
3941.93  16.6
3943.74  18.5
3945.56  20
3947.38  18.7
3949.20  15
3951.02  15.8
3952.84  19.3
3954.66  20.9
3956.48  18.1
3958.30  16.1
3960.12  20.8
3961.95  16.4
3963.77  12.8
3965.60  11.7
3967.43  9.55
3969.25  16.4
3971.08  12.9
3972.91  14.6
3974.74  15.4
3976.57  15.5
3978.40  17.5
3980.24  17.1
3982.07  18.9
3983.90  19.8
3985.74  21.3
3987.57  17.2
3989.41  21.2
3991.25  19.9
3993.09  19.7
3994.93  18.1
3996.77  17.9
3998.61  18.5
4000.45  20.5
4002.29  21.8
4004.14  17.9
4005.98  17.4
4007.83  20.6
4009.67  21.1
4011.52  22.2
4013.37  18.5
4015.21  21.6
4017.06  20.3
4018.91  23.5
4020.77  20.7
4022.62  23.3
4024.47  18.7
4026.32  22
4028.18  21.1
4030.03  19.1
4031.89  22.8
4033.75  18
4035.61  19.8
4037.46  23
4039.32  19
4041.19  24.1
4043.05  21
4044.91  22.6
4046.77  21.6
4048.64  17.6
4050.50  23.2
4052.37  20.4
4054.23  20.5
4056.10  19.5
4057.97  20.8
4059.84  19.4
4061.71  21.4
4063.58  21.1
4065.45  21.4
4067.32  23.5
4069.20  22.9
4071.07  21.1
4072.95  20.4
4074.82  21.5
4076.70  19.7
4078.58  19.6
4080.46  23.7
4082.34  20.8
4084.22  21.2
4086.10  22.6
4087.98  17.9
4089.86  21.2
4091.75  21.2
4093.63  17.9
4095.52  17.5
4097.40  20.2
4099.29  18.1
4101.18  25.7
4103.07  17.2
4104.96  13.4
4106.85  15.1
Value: 1.3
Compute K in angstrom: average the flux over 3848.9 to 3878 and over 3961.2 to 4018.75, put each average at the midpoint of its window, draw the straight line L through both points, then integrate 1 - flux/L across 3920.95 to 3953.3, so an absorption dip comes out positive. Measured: 3.5 angstrom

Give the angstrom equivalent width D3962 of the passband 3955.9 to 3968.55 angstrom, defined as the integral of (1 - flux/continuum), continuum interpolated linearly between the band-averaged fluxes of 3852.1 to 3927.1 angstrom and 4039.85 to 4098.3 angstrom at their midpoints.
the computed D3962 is 2.9 angstrom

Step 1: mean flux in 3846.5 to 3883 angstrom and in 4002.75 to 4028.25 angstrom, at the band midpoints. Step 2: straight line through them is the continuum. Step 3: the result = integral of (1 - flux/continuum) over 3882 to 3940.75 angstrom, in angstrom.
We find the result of 5.9 angstrom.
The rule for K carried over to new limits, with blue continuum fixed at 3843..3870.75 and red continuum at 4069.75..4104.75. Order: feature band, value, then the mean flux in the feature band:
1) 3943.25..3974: 4.9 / 16.3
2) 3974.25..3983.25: 1.2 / 17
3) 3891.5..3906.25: 1.1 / 17.6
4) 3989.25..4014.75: 0.1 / 19.7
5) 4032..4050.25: -0.9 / 20.9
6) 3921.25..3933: 1.5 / 16.7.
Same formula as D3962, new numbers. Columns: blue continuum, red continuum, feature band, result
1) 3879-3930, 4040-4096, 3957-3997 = 5.1 angstrom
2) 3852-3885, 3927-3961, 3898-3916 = -1.0 angstrom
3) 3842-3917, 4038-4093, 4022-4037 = -0.1 angstrom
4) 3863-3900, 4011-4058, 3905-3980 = 9.4 angstrom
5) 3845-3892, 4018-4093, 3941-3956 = 1.1 angstrom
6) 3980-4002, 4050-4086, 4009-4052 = -1.7 angstrom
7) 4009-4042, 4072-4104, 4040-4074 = -0.9 angstrom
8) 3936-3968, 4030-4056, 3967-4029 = -0.5 angstrom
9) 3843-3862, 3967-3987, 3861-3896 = 0.9 angstrom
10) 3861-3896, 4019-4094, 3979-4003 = 0.6 angstrom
